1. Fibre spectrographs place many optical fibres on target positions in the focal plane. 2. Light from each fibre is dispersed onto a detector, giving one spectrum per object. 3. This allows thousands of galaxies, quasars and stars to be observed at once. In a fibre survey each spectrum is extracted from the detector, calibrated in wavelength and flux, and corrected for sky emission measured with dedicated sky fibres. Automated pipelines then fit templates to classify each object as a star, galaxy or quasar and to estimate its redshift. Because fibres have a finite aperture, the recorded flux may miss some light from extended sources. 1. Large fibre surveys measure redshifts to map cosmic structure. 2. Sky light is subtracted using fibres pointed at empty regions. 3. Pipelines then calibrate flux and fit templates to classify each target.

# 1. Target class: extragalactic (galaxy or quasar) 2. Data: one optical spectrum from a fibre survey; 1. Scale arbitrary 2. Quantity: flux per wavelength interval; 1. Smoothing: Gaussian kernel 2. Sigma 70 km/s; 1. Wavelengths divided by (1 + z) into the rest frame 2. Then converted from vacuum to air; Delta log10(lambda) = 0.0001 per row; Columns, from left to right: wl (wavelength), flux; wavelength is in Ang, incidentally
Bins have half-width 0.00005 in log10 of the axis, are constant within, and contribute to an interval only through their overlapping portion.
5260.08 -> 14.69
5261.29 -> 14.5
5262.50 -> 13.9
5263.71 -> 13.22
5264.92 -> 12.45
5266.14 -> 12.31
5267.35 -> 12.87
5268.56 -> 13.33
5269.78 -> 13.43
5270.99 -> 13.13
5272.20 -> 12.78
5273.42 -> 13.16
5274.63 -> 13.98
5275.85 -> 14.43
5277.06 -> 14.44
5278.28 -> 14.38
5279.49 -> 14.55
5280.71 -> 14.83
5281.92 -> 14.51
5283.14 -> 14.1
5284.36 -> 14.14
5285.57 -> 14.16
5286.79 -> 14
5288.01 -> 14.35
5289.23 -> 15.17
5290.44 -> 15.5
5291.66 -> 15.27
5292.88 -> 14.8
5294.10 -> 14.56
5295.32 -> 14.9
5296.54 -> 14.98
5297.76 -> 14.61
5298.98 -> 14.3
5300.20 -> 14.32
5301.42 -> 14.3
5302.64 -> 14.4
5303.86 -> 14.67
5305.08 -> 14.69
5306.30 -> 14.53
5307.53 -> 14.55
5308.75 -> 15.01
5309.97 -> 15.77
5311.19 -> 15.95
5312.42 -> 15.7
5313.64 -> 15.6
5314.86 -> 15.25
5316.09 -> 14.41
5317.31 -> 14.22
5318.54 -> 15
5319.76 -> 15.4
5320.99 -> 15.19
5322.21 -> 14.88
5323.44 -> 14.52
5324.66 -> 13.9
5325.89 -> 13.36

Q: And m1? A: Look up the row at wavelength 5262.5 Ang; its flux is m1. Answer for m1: 13.9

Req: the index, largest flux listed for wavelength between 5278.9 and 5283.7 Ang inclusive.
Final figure 14.83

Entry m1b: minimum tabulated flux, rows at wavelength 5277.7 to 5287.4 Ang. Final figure 14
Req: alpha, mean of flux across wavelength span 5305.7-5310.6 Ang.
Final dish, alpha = 15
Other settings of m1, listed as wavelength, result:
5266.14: 12.31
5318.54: 15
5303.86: 14.67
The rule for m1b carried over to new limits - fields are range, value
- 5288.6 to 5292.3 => 15.17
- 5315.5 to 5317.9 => 14.22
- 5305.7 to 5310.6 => 14.53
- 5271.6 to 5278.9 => 12.78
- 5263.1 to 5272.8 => 12.31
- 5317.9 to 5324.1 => 14.52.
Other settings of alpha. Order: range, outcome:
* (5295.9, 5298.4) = 14.8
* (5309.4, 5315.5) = 15.6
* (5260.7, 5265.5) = 13.5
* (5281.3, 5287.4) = 14.2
